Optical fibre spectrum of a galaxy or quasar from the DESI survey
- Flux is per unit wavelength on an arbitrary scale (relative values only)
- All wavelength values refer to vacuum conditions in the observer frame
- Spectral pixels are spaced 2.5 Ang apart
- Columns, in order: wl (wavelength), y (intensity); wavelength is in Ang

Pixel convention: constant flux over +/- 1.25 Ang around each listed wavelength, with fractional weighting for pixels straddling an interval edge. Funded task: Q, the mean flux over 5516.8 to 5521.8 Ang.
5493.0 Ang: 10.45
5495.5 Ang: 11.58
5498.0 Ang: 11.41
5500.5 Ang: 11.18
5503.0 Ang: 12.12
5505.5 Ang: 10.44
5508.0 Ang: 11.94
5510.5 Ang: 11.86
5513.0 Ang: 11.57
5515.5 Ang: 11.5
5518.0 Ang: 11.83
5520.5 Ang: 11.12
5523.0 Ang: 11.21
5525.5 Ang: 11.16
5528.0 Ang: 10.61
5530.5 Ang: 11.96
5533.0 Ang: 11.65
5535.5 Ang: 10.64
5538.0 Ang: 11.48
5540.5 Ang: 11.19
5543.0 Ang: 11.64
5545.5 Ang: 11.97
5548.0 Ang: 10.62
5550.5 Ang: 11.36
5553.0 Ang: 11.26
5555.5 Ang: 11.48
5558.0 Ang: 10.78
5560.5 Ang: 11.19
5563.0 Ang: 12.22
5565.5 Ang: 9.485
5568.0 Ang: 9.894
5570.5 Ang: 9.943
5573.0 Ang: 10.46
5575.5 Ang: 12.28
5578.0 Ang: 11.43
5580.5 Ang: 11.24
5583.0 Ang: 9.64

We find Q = 11.5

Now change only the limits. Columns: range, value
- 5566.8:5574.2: 10.1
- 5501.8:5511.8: 11.6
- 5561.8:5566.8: 10.8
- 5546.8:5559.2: 11.1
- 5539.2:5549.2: 11.4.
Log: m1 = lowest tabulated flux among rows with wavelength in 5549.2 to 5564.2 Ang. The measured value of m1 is 10.78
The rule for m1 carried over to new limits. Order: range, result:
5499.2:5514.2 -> 10.44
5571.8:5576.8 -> 10.46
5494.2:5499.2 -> 11.41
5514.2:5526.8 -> 11.12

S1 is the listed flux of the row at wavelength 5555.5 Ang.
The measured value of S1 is 11.48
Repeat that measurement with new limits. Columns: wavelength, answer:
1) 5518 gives 11.83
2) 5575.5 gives 12.28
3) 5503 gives 12.12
